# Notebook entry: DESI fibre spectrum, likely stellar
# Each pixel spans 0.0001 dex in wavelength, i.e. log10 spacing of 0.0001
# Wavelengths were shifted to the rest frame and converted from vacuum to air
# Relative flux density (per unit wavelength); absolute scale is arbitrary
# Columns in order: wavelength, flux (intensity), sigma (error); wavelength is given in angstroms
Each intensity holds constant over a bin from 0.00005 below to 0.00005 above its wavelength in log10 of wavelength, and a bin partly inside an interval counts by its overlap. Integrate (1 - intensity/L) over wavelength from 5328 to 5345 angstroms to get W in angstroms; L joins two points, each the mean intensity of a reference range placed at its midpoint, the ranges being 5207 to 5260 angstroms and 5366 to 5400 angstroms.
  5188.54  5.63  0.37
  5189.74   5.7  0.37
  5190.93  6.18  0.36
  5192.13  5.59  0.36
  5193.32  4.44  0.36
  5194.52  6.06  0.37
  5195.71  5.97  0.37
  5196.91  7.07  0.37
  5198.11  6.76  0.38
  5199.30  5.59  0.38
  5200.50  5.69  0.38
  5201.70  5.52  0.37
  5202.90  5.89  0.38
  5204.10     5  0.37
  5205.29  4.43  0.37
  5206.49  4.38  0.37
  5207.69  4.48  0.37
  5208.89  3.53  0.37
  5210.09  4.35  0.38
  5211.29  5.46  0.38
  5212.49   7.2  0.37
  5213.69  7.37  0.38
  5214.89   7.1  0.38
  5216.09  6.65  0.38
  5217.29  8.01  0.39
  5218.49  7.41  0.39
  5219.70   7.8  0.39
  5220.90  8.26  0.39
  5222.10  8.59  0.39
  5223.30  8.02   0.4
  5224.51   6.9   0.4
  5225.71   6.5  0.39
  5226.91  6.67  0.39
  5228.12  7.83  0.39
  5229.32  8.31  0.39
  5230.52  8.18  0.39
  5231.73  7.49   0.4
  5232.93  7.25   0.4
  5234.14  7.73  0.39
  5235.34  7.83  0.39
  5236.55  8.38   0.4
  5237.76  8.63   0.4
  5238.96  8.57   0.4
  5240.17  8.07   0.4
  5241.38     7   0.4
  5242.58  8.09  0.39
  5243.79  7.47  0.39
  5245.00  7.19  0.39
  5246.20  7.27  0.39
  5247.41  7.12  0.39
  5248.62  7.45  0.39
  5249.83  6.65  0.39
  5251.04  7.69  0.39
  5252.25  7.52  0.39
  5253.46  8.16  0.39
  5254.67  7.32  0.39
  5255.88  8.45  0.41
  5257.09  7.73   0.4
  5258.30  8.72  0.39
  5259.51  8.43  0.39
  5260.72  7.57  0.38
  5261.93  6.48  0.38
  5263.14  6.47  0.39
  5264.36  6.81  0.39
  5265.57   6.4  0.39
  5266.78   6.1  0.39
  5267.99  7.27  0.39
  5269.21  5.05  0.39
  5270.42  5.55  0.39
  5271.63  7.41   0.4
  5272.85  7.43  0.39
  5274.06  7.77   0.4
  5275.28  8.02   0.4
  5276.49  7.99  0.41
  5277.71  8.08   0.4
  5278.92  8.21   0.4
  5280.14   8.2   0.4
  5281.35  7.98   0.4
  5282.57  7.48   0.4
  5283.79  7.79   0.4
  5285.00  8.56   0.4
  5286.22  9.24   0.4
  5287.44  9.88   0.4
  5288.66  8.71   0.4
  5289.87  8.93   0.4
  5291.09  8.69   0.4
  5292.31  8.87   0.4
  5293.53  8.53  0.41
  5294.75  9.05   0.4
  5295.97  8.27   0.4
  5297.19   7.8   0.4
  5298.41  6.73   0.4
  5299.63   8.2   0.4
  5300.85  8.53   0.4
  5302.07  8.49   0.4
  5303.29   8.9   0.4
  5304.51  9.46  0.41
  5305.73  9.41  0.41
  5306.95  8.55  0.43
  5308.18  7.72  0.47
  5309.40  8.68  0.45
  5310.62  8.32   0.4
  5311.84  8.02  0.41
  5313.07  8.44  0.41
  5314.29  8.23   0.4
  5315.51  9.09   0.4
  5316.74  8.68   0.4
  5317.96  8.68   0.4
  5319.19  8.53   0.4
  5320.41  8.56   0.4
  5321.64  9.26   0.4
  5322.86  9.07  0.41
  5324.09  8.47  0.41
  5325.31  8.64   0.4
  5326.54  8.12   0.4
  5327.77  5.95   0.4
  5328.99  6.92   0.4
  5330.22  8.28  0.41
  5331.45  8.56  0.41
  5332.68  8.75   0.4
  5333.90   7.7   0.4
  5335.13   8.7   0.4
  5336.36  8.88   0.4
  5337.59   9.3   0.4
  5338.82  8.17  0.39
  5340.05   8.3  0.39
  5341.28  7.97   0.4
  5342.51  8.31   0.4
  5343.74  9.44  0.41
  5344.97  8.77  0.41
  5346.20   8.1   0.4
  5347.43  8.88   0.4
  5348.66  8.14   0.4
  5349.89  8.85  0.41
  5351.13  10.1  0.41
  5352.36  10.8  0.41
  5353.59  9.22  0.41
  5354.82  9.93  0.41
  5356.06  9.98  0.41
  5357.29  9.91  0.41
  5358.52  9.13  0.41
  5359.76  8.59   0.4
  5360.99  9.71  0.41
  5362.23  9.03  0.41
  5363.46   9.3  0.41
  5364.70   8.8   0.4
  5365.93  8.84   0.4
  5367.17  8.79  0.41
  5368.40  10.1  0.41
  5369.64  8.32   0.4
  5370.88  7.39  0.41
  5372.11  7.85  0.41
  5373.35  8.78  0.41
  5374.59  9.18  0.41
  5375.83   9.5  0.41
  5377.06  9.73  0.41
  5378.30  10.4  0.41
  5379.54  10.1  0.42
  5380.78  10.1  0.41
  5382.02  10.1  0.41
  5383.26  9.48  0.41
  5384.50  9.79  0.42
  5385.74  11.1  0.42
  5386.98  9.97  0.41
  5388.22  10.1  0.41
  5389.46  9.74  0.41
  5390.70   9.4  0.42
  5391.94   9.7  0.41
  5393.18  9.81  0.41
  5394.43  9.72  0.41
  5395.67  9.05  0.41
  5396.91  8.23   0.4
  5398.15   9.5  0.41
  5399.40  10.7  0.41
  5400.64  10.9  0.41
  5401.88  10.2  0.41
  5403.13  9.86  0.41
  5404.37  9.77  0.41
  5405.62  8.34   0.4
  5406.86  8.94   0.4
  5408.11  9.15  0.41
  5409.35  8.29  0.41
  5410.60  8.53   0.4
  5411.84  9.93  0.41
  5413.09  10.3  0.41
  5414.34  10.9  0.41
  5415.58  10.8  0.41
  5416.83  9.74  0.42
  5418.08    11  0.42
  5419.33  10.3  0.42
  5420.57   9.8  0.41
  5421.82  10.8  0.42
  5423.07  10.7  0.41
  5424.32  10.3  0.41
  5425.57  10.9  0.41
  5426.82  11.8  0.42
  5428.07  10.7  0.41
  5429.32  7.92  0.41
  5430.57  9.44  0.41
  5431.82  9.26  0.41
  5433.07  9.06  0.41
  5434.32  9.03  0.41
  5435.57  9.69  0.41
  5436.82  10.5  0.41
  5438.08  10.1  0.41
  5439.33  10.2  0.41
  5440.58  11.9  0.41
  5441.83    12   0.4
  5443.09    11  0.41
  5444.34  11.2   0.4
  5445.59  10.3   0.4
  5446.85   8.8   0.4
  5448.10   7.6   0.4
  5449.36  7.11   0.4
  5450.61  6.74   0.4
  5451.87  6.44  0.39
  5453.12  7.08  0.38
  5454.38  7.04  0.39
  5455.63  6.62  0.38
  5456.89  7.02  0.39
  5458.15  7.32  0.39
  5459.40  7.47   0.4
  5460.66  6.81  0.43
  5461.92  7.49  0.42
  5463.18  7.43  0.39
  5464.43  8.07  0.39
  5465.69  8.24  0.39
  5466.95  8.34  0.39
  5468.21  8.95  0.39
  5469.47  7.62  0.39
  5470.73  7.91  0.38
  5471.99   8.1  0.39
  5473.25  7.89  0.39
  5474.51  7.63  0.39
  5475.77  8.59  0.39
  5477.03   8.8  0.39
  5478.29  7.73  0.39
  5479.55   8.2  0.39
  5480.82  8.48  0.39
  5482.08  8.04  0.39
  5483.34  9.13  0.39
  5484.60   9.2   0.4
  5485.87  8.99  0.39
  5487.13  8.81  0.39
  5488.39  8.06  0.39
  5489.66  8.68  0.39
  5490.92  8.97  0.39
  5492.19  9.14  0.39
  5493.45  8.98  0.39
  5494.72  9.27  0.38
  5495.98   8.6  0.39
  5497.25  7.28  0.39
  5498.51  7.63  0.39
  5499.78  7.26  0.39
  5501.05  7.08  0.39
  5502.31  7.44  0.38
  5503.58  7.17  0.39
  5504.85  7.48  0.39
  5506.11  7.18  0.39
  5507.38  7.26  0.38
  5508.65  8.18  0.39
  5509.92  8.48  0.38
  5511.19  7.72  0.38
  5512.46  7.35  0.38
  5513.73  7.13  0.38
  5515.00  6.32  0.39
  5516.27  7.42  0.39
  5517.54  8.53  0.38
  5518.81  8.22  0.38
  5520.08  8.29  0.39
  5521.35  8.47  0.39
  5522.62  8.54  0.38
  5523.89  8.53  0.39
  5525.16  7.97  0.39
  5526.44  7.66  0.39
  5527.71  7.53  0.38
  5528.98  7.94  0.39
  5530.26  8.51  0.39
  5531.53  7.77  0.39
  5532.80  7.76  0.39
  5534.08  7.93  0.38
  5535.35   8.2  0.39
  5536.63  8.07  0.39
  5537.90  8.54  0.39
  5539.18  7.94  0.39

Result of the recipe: 0.9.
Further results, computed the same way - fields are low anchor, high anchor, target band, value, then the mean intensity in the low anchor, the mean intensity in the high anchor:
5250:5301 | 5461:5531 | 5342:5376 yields -5.0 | 7.8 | 8.06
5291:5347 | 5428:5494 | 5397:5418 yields -3.0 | 8.44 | 8.58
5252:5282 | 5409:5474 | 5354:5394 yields -4.9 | 7.4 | 9.08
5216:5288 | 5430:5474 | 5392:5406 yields -2.3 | 7.62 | 8.56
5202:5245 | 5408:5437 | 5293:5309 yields -0.6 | 6.99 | 9.96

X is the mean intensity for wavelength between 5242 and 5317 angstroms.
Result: 7.92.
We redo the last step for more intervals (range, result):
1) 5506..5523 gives 7.8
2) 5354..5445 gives 9.77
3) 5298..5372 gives 8.68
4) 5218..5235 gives 7.64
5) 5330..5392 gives 9.18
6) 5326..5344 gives 8.2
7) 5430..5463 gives 8.72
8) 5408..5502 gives 8.87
